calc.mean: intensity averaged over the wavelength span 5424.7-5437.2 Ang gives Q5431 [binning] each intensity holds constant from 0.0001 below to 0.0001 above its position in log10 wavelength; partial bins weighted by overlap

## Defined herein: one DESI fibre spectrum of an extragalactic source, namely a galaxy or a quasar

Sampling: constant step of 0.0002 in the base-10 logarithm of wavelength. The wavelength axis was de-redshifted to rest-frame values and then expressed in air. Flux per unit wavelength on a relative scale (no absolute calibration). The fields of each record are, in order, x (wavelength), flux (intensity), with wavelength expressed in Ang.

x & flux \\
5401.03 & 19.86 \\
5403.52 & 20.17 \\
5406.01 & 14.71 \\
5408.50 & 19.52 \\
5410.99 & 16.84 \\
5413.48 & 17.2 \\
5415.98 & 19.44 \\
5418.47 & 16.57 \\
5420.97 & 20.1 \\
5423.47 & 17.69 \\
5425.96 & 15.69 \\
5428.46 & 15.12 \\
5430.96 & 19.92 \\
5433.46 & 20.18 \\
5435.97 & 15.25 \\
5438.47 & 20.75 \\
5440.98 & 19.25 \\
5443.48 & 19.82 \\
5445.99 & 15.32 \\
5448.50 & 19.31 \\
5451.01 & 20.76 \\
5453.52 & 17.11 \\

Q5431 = 17.2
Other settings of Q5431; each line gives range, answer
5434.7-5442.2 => 18.4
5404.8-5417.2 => 17.5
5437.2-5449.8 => 18.9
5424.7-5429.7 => 15.4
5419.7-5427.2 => 17.8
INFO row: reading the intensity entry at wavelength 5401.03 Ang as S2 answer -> 19.86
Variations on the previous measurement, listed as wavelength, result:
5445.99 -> 15.32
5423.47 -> 17.69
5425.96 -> 15.69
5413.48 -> 17.2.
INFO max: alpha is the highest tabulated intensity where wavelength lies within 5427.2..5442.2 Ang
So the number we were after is 20.75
